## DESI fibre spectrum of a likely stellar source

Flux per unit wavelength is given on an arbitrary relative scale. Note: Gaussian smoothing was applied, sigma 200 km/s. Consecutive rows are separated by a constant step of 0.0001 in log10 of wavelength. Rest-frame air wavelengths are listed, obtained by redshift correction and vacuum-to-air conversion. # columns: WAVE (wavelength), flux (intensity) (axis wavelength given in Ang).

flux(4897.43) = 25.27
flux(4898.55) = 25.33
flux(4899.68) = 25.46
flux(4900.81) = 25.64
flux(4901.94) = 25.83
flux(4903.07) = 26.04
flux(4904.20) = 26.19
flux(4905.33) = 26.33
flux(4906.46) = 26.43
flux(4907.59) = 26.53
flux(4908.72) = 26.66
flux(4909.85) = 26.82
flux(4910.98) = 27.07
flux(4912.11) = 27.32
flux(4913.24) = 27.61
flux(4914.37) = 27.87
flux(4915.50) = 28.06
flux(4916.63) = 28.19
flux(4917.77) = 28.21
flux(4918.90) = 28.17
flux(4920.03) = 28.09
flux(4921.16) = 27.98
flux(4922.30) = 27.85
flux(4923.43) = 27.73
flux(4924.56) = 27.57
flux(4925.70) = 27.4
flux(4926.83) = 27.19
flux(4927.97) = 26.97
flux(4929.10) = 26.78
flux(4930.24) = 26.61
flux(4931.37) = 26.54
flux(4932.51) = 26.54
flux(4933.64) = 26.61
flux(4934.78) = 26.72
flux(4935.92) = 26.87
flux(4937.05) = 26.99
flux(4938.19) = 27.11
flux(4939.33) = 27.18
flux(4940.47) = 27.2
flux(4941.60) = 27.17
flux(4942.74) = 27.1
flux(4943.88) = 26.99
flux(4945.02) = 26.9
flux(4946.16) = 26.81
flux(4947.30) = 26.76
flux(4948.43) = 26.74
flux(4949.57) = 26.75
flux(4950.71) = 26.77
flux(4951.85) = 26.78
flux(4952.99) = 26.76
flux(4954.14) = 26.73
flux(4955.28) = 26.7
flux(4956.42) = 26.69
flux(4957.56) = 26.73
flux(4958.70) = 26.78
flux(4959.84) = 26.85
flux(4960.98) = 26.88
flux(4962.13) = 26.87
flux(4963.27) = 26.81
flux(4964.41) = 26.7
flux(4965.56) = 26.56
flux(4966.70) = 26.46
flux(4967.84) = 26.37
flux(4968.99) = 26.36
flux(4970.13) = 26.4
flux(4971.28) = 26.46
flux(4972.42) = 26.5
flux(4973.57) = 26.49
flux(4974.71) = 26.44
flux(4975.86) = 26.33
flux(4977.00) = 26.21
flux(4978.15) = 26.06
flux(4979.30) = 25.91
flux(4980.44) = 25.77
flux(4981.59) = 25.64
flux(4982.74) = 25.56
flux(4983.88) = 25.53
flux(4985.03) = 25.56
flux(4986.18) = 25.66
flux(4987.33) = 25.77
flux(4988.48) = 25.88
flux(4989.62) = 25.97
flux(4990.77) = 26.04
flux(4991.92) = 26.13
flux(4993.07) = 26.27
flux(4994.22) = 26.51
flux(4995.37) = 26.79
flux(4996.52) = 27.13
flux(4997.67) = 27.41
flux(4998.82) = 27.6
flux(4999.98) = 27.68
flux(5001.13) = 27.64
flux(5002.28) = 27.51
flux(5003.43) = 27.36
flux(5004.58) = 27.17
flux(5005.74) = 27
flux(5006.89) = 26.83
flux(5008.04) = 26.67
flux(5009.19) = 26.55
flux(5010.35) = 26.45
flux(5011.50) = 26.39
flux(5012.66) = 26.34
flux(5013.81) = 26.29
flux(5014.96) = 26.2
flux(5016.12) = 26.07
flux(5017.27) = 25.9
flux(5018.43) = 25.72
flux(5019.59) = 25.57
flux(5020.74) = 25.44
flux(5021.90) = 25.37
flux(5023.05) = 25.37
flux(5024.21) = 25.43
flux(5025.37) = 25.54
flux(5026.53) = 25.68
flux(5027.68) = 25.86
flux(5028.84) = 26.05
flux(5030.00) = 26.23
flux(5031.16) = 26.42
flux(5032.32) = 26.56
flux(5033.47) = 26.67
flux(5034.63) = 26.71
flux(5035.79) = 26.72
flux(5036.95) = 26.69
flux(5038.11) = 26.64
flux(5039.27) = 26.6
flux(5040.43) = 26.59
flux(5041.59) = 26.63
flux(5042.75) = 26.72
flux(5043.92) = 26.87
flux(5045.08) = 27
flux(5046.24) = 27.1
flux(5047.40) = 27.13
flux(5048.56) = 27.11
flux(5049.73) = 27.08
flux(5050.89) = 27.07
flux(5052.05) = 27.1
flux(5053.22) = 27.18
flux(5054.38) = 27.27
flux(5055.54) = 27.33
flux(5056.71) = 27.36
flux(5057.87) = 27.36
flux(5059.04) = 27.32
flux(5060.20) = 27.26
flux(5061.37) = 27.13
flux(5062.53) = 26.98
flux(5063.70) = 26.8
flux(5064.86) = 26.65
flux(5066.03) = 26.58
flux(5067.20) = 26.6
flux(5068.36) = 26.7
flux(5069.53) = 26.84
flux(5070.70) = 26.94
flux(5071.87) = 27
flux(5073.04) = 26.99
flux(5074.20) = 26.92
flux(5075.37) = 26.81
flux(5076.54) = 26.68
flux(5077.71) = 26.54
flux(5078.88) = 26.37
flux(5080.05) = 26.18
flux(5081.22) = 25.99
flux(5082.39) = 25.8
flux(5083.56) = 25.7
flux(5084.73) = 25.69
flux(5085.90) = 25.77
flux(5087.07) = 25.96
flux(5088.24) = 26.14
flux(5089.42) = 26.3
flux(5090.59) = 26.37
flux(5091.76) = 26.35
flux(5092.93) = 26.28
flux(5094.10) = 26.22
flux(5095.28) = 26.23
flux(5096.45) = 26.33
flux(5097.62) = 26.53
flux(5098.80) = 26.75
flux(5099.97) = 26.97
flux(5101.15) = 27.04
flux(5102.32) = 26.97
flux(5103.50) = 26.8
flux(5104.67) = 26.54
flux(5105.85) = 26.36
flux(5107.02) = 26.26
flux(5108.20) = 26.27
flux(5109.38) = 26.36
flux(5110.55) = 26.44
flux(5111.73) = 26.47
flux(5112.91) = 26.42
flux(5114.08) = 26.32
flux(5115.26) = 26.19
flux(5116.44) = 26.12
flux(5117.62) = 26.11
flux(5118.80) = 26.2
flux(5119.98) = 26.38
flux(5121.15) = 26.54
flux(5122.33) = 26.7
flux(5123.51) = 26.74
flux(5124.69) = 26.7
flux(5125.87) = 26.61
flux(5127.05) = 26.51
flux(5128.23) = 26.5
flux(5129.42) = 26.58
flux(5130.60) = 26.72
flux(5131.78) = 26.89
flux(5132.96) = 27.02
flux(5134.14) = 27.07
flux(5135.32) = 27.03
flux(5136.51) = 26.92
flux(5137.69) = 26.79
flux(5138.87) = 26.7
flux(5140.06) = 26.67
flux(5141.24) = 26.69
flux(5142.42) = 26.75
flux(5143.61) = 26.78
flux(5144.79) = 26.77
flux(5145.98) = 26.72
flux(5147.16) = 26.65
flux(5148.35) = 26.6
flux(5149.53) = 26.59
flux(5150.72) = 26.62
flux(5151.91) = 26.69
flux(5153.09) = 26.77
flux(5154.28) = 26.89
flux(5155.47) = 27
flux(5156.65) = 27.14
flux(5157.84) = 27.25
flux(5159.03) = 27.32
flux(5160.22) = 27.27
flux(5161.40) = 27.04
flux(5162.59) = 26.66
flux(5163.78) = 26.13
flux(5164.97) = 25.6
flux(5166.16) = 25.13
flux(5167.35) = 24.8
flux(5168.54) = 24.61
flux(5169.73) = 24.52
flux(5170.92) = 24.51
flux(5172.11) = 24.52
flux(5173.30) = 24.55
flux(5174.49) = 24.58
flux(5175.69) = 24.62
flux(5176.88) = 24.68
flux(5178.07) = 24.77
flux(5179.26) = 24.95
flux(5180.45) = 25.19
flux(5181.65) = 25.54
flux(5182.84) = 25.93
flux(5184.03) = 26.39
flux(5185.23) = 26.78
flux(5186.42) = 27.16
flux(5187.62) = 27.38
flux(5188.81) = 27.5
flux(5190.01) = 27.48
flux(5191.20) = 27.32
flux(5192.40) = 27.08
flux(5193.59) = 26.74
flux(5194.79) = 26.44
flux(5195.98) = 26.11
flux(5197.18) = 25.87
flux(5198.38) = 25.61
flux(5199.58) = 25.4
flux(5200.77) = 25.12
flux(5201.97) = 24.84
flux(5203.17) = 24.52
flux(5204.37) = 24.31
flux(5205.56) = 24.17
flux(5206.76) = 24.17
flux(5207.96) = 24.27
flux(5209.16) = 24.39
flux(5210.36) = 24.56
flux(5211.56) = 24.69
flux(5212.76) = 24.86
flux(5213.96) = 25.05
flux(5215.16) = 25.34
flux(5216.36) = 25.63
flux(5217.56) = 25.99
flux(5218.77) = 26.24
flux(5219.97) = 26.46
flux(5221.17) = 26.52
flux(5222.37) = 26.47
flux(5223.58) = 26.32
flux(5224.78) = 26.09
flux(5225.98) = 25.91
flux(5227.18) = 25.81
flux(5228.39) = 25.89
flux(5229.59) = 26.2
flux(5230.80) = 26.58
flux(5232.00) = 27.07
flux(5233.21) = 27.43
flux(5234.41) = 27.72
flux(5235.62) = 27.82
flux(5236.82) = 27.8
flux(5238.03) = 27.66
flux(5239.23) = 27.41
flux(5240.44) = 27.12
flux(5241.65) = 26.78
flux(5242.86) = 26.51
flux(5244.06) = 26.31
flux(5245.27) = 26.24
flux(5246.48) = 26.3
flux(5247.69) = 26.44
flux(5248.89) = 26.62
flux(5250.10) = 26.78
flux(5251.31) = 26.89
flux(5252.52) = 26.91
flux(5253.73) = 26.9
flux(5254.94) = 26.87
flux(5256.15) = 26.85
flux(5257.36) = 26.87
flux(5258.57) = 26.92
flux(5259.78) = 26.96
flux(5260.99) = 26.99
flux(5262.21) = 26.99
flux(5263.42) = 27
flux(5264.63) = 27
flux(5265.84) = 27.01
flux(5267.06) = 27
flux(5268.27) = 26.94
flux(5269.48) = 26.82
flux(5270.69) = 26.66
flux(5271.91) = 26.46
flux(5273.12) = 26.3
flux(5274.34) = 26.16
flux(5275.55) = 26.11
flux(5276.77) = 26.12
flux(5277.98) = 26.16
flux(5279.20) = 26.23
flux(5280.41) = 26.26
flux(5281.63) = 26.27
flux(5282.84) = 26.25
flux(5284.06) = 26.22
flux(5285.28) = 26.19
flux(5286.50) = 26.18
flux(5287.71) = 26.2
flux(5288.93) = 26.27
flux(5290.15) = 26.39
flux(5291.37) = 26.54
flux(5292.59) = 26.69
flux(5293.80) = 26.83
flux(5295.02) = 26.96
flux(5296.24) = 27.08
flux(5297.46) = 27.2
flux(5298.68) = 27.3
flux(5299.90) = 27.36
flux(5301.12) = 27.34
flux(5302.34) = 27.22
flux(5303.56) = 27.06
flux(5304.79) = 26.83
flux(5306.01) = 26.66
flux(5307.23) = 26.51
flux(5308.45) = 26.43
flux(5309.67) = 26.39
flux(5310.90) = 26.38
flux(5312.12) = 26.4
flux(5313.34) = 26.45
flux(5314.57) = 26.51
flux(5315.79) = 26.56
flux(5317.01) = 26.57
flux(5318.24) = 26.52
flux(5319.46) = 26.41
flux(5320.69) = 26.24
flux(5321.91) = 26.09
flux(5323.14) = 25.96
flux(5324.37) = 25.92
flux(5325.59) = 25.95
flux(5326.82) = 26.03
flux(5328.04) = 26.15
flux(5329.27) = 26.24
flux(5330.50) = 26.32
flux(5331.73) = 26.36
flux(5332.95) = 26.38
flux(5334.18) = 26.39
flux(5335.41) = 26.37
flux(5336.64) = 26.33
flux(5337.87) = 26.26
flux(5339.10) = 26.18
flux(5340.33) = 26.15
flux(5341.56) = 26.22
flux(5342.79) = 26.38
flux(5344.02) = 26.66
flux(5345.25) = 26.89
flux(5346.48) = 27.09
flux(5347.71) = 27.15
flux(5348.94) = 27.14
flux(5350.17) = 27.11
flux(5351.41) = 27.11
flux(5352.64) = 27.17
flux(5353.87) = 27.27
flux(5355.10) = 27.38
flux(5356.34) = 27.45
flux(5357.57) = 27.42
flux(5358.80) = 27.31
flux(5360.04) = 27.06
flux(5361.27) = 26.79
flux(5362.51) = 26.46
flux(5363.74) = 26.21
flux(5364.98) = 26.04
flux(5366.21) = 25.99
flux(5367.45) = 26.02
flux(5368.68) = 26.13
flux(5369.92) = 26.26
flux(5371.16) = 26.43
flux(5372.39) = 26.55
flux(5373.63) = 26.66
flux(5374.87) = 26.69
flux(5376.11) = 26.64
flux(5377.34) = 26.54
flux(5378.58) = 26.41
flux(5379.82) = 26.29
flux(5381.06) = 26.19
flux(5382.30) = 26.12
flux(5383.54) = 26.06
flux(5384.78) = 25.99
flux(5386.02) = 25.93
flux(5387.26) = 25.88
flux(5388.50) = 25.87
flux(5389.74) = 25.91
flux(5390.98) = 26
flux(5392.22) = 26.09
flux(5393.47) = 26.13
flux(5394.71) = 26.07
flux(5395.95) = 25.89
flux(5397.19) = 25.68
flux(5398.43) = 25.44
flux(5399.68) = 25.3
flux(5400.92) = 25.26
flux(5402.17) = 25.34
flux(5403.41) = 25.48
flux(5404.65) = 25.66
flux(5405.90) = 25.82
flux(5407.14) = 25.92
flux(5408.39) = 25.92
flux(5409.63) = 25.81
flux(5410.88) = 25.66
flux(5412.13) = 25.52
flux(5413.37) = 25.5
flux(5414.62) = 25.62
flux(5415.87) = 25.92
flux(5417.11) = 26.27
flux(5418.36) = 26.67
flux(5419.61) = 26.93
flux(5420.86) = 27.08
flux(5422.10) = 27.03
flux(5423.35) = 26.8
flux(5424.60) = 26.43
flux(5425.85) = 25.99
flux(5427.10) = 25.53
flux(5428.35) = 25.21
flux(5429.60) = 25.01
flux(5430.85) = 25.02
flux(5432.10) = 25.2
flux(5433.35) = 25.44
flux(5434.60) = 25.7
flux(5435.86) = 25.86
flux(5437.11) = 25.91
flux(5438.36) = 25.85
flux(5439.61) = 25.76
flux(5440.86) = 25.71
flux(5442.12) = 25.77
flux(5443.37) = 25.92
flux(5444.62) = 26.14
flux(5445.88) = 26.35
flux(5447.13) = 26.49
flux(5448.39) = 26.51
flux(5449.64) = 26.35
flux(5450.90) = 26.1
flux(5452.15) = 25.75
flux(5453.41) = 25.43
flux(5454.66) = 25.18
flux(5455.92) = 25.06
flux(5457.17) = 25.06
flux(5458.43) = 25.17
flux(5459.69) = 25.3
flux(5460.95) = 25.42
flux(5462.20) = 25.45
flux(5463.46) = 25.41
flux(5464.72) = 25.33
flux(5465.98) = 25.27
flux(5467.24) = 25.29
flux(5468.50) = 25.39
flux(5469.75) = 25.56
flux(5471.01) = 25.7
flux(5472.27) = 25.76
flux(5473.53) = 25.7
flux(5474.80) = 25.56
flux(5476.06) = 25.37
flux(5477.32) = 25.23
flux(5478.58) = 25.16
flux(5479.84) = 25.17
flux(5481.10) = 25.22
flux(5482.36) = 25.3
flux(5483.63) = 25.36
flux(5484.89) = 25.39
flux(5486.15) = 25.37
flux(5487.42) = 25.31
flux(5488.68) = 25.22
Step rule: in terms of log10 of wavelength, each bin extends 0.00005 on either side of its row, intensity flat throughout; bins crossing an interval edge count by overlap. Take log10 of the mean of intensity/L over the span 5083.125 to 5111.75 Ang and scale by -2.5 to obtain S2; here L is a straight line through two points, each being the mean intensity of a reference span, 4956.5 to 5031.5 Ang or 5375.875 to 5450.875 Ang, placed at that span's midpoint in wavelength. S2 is -0.01 mag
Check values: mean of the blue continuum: 26.3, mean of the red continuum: 25.9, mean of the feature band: 26.4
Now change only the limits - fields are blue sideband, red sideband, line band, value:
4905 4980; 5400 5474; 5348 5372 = -0.03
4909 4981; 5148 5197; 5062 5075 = -0.01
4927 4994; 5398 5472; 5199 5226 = 0.04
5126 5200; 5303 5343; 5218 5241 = -0.02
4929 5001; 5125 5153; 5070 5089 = 0.01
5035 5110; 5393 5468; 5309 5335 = -0.01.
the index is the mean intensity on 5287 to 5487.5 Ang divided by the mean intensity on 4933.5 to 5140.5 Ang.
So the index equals 0.98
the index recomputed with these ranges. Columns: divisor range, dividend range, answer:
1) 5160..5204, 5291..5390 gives 1.03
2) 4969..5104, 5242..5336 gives 1.00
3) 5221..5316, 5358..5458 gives 0.97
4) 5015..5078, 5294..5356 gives 1.00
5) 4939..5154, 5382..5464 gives 0.97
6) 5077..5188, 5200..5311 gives 1.00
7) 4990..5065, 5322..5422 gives 0.99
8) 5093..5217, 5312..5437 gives 1.00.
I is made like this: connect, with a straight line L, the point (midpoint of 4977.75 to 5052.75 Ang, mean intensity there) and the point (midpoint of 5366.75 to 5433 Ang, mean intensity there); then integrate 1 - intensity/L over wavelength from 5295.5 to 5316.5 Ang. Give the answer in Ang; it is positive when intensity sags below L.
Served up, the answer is -0.57 Ang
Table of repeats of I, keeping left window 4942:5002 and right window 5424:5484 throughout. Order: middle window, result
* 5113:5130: -0.1 Ang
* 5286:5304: -0.7 Ang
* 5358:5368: -0.3 Ang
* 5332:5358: -1.0 Ang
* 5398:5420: -0.1 Ang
